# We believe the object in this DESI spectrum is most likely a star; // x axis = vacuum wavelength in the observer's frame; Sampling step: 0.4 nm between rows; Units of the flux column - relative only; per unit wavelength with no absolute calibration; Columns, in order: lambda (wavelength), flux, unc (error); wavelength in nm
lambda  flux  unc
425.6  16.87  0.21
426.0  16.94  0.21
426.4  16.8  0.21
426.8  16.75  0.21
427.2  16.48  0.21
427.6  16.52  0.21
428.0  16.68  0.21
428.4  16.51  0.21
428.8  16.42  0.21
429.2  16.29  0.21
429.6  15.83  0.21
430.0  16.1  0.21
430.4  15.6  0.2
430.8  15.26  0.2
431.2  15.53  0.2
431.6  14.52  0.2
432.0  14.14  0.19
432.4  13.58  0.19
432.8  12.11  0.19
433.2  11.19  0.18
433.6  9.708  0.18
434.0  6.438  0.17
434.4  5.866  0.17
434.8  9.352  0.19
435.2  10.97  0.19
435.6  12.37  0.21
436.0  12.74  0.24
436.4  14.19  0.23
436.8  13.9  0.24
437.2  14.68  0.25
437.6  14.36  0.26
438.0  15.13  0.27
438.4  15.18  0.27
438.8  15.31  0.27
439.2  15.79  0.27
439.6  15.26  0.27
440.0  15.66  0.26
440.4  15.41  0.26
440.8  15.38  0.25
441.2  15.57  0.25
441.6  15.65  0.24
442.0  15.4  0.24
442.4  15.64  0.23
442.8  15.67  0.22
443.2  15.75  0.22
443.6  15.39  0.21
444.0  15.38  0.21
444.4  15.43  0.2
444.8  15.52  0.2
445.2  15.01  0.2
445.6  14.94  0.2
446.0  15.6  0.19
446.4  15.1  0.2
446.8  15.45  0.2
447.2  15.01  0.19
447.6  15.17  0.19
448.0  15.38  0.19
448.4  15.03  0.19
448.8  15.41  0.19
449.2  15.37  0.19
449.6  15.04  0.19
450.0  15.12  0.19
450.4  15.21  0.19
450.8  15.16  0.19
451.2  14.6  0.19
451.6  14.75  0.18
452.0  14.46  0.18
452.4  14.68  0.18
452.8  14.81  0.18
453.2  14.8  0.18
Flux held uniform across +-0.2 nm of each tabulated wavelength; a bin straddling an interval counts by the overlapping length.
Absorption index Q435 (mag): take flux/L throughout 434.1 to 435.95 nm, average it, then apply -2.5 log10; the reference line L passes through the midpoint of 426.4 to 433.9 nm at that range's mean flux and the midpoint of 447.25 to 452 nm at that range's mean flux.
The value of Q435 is 0.47 mag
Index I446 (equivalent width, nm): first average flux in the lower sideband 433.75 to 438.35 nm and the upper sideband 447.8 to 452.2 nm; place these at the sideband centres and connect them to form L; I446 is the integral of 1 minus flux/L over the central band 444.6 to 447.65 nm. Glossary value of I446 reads -0.227 nm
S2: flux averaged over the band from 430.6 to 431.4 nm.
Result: 15.4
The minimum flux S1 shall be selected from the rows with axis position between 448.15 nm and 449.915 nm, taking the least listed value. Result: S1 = 15.03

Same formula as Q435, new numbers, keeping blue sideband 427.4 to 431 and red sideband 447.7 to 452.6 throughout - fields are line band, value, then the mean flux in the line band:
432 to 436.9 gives 0.39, 11.1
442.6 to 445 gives -0.01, 15.5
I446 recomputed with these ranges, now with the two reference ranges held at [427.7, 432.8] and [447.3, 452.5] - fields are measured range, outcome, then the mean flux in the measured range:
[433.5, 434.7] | 0.63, 7.31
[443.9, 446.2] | -0.03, 15.3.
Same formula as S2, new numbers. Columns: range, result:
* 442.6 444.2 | 15.5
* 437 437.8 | 14.5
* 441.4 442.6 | 15.6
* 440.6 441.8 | 15.5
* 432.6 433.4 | 11.6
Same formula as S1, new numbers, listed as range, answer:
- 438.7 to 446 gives 14.94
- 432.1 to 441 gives 5.866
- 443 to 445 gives 15.38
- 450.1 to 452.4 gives 14.46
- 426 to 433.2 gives 11.19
